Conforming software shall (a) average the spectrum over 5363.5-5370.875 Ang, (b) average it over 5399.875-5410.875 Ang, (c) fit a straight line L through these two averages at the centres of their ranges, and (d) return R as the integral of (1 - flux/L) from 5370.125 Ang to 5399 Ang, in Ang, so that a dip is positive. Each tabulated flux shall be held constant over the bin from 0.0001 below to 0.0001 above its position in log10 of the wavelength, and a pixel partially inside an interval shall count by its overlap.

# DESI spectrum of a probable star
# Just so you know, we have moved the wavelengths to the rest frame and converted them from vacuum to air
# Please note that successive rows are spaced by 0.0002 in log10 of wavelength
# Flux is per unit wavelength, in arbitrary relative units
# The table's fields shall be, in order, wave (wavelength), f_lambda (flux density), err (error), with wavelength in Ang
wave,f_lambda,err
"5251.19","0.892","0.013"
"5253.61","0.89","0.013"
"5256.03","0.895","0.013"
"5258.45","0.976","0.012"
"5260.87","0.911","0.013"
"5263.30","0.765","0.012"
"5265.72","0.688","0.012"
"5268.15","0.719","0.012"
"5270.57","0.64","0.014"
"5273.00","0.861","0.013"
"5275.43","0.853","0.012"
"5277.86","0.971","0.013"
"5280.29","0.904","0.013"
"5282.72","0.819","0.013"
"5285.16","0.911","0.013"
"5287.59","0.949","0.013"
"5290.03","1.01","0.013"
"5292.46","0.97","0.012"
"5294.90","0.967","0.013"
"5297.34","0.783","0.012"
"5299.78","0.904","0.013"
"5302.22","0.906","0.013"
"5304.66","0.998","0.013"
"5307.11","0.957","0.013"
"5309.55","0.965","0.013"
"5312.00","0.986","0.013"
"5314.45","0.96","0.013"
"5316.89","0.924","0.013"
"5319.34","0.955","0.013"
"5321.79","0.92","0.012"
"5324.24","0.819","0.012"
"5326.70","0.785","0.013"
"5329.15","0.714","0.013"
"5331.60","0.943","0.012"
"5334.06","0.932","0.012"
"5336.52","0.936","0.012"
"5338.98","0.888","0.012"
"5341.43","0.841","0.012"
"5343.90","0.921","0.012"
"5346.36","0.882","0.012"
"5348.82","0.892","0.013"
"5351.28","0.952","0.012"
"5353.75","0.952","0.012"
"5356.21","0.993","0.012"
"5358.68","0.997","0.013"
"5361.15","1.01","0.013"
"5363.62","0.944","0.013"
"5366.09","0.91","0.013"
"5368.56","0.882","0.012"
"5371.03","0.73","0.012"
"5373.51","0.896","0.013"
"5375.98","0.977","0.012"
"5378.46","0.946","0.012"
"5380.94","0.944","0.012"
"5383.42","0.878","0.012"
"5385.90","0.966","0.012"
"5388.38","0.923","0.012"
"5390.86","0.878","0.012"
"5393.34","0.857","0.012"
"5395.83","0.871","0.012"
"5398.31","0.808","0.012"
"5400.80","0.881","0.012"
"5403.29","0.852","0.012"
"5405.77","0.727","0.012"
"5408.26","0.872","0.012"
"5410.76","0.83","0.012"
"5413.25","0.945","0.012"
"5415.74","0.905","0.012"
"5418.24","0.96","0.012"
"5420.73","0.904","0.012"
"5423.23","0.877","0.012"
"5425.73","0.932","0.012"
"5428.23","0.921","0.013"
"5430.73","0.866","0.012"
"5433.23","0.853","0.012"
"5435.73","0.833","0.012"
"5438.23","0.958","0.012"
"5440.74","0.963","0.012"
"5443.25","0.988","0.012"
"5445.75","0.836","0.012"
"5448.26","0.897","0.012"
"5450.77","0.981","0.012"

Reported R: -1.2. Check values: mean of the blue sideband 0.881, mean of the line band 0.893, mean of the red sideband 0.831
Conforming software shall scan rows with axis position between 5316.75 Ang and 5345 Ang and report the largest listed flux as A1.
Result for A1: 0.955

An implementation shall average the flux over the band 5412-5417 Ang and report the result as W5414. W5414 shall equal 0.925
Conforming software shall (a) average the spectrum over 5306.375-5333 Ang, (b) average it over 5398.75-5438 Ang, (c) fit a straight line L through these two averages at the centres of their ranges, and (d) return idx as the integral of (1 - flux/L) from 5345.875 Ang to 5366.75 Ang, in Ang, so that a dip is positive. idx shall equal -1.4 Ang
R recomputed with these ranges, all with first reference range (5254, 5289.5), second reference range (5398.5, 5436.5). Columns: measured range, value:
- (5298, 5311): -1.26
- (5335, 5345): -0.40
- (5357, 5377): -1.20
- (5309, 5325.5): -1.39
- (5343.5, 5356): -0.89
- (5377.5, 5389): -0.81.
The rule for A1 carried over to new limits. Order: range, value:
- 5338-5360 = 0.997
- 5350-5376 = 1.01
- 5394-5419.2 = 0.96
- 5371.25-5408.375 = 0.977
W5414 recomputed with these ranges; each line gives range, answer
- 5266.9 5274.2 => 0.74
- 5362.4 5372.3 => 0.866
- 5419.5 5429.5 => 0.908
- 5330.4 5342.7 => 0.907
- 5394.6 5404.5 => 0.853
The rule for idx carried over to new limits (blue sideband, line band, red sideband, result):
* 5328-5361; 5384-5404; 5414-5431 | 0.73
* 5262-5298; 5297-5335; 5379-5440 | -1.84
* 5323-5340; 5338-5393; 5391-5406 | -4.29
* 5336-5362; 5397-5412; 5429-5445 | 1.45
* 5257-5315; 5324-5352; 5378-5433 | 0.39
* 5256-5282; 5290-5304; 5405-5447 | -1.26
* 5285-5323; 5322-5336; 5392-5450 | 1.21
